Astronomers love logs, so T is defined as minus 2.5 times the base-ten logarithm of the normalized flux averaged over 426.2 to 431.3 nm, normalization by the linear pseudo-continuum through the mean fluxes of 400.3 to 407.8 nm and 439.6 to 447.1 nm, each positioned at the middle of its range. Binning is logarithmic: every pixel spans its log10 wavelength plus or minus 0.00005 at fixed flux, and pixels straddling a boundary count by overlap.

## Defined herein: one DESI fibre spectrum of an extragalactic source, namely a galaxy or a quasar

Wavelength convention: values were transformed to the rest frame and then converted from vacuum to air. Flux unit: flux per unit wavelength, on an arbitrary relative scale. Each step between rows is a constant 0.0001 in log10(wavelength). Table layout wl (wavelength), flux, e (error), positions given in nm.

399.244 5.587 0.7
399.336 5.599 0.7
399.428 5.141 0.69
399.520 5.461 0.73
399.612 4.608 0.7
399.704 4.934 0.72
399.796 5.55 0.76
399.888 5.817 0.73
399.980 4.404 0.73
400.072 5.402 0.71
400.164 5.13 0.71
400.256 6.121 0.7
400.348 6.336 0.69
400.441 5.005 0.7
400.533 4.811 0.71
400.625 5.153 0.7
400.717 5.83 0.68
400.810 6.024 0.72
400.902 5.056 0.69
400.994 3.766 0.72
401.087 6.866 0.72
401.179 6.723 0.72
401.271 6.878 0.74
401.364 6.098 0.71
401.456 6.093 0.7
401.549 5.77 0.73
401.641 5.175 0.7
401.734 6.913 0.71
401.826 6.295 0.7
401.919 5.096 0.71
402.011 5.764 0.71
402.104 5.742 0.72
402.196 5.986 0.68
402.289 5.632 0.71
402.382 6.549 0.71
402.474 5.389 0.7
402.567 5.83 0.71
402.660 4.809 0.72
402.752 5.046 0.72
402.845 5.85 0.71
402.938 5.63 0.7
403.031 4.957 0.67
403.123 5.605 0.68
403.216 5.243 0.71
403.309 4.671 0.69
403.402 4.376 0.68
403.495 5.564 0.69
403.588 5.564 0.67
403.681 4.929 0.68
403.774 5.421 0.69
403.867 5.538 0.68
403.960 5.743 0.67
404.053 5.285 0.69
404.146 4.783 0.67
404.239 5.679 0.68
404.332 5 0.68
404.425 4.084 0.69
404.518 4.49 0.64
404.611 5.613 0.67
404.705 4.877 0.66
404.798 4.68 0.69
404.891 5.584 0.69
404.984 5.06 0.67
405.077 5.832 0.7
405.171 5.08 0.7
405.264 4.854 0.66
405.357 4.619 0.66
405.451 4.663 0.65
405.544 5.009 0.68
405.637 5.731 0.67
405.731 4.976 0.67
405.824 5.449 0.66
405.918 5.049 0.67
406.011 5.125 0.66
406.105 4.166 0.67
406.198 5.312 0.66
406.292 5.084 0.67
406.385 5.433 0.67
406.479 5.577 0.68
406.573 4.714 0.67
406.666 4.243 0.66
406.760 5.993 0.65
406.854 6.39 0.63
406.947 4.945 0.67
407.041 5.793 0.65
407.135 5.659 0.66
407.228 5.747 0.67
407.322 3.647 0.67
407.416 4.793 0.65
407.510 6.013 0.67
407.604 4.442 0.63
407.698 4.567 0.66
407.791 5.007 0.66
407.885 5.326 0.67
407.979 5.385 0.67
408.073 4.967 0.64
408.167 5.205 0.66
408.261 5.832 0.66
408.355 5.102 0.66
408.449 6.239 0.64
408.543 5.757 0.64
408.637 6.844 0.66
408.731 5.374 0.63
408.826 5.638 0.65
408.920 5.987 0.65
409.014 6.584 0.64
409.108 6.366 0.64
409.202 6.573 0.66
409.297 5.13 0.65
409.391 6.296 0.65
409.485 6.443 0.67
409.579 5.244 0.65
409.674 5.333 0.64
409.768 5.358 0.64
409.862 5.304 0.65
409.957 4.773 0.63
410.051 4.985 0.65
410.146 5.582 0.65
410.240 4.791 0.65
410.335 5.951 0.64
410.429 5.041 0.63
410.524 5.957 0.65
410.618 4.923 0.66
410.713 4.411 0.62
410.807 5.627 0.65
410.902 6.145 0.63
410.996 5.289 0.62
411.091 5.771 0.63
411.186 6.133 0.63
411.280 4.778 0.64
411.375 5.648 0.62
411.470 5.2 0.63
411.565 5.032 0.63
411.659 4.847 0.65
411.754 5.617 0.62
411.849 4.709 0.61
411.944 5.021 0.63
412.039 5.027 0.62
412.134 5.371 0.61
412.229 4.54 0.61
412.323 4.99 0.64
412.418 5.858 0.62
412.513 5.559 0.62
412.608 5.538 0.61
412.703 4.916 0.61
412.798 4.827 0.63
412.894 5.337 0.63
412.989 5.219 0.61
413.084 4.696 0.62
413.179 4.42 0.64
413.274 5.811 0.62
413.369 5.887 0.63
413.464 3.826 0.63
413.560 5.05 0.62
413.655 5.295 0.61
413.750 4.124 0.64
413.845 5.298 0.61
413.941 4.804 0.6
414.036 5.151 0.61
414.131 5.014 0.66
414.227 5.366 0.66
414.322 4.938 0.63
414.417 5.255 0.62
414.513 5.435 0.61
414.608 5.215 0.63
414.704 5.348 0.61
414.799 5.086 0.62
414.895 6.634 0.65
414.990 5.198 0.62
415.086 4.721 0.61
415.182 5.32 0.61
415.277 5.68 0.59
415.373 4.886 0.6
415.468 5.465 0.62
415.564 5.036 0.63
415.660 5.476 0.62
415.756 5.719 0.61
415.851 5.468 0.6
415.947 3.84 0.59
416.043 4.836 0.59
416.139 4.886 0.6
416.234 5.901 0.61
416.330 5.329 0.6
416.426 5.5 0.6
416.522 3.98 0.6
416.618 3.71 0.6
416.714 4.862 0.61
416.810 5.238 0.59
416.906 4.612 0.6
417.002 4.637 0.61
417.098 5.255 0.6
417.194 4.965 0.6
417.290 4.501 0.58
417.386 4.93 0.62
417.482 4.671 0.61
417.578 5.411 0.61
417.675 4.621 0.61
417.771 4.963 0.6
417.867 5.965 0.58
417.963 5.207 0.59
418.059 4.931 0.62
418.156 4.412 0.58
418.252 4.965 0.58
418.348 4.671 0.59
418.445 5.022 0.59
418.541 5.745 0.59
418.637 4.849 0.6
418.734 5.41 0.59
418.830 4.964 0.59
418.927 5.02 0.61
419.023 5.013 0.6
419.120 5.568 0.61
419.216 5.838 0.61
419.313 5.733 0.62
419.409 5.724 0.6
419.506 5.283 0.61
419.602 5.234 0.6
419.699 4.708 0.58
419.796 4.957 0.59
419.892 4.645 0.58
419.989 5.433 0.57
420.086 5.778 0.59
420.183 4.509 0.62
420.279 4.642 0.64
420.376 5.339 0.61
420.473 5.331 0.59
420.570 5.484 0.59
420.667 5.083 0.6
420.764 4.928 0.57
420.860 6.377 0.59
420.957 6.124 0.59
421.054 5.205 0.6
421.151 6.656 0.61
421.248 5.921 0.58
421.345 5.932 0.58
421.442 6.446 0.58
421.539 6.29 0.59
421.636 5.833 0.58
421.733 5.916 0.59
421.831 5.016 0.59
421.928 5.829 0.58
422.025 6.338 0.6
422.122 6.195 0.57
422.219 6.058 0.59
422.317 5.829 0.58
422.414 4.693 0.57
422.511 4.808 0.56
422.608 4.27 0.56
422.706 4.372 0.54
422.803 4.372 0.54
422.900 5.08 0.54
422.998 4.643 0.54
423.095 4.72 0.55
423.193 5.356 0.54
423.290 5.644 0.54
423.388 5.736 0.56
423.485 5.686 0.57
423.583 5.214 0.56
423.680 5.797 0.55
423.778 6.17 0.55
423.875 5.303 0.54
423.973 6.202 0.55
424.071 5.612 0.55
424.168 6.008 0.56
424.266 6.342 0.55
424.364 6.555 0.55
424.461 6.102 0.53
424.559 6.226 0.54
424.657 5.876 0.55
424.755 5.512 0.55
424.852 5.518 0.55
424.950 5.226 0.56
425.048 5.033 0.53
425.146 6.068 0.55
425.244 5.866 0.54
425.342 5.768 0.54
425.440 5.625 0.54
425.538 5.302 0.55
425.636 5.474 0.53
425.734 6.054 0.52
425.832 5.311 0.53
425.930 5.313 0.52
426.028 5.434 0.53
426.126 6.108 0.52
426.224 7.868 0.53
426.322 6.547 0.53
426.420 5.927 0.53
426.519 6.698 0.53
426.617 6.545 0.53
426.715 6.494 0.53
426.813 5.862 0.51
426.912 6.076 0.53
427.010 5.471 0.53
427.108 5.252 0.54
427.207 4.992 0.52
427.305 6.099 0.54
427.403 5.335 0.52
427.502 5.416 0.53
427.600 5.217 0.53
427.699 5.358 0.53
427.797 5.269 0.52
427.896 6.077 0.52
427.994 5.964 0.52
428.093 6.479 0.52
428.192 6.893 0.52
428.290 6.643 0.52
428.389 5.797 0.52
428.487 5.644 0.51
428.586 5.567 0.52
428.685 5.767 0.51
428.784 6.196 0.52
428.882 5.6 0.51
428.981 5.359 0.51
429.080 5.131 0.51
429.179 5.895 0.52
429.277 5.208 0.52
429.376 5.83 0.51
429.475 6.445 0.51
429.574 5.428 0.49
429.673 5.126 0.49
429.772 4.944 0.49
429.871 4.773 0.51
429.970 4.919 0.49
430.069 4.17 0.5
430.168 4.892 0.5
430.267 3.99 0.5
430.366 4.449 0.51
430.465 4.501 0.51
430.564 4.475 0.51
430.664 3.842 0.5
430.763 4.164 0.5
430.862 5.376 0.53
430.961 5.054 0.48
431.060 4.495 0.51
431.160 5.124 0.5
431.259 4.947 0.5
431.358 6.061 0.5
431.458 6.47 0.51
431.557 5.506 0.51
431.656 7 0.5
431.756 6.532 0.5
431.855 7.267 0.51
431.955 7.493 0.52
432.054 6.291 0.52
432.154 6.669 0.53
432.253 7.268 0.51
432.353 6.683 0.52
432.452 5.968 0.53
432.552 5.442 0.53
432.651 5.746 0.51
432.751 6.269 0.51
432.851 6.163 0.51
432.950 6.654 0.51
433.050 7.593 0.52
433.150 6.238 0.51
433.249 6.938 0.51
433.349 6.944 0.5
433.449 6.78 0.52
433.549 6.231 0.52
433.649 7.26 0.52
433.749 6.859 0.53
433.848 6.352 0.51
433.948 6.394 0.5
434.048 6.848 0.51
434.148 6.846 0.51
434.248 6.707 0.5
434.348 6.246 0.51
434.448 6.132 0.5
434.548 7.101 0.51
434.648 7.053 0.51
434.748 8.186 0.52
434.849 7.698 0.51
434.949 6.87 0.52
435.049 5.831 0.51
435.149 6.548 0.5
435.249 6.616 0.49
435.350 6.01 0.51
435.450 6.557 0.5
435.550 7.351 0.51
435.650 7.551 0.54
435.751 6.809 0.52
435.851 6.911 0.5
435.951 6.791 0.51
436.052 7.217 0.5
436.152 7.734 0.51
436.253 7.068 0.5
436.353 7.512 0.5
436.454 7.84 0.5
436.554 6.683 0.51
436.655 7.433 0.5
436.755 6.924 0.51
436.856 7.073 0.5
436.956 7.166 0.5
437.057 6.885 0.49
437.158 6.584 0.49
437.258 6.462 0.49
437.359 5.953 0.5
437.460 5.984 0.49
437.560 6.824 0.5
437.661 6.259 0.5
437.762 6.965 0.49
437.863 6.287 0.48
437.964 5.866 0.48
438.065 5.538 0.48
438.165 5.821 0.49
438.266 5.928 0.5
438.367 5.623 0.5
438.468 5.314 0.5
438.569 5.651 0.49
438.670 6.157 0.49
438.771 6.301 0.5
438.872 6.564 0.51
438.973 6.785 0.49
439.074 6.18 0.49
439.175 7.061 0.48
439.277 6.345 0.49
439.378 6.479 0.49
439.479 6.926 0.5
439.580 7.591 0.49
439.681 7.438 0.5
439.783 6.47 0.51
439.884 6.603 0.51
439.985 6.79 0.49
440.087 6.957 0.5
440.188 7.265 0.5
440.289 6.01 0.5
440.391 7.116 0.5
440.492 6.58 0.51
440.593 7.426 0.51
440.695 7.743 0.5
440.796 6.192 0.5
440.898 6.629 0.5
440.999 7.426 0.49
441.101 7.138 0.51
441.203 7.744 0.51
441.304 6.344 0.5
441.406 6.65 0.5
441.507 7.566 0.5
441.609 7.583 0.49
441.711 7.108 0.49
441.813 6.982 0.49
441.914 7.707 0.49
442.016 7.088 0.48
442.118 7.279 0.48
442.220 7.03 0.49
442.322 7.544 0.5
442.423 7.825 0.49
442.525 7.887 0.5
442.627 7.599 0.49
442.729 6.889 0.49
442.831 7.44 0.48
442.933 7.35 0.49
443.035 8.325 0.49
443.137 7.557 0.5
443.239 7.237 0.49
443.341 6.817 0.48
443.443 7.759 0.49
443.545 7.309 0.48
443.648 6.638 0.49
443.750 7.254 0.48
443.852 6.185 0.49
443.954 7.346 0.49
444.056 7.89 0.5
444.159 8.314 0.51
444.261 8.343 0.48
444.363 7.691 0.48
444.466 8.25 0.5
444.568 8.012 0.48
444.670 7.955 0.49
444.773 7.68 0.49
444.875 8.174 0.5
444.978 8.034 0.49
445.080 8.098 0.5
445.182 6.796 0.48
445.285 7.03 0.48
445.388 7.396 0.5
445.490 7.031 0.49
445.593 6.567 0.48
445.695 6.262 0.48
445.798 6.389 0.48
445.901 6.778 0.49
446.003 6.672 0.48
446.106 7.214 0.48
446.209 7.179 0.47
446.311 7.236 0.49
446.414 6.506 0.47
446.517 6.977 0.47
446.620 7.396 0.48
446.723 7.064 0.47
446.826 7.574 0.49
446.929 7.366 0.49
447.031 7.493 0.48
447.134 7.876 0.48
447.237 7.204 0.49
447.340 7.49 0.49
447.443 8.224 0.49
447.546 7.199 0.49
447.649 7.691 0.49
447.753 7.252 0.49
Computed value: 0.19 mag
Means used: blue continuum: 5.34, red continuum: 7.25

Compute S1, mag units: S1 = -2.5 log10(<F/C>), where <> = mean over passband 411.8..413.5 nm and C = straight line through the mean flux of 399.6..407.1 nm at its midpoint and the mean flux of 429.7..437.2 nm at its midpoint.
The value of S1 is 0.11 mag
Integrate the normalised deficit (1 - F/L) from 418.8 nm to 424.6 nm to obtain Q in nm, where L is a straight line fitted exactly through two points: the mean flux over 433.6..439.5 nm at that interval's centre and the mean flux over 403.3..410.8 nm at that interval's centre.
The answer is 0.46 nm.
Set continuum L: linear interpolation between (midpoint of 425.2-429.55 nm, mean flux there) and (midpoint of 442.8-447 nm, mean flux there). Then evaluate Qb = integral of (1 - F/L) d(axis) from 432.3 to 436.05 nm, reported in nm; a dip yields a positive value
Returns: -0.15 nm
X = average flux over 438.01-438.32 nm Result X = 5.77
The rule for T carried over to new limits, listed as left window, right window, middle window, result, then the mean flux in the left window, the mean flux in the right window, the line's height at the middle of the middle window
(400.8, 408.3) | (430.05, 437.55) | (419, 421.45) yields 0.09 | 5.33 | 6.38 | 5.9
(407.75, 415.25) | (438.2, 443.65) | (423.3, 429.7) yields 0.06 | 5.35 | 6.96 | 6.17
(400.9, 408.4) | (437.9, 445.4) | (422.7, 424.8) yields 0.12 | 5.33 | 7.08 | 6.23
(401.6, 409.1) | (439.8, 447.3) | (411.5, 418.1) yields 0.15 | 5.34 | 7.26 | 5.81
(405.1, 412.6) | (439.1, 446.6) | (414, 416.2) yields 0.09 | 5.34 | 7.21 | 5.69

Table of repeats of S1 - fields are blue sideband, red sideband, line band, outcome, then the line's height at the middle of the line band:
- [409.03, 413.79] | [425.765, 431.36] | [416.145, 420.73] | 0.06 mag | 5.38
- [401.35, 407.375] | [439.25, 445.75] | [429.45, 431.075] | 0.36 mag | 6.64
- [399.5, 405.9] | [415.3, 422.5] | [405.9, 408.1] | 0.04 mag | 5.36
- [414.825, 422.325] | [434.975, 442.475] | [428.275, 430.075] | 0.11 mag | 6.08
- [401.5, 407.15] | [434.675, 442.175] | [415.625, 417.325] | 0.18 mag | 5.84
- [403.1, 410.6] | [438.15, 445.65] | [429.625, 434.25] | 0.13 mag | 6.6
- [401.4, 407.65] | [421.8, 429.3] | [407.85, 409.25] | -0.09 mag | 5.37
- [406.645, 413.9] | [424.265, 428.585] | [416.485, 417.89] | 0.16 mag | 5.57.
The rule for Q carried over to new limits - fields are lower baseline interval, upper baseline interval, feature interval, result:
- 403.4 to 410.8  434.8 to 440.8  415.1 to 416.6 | 0.154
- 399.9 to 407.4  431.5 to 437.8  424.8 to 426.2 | 0.160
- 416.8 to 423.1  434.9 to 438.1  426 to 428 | -0.004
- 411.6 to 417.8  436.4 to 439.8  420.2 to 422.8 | -0.024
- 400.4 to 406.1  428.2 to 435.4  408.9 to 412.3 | 0.068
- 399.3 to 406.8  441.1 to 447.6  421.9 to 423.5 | 0.266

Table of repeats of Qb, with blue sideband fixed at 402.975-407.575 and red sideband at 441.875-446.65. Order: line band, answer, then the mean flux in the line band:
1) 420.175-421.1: 0.11 nm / 5.34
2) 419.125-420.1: 0.10 nm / 5.33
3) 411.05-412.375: 0.08 nm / 5.19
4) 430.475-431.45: 0.25 nm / 4.89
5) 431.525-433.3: 0.04 nm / 6.55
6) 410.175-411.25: 0.00 nm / 5.45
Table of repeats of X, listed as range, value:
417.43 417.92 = 5.13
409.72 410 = 5.15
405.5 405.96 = 5.24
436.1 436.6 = 7.38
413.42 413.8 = 4.59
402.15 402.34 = 5.81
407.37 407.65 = 5.08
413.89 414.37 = 5.06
